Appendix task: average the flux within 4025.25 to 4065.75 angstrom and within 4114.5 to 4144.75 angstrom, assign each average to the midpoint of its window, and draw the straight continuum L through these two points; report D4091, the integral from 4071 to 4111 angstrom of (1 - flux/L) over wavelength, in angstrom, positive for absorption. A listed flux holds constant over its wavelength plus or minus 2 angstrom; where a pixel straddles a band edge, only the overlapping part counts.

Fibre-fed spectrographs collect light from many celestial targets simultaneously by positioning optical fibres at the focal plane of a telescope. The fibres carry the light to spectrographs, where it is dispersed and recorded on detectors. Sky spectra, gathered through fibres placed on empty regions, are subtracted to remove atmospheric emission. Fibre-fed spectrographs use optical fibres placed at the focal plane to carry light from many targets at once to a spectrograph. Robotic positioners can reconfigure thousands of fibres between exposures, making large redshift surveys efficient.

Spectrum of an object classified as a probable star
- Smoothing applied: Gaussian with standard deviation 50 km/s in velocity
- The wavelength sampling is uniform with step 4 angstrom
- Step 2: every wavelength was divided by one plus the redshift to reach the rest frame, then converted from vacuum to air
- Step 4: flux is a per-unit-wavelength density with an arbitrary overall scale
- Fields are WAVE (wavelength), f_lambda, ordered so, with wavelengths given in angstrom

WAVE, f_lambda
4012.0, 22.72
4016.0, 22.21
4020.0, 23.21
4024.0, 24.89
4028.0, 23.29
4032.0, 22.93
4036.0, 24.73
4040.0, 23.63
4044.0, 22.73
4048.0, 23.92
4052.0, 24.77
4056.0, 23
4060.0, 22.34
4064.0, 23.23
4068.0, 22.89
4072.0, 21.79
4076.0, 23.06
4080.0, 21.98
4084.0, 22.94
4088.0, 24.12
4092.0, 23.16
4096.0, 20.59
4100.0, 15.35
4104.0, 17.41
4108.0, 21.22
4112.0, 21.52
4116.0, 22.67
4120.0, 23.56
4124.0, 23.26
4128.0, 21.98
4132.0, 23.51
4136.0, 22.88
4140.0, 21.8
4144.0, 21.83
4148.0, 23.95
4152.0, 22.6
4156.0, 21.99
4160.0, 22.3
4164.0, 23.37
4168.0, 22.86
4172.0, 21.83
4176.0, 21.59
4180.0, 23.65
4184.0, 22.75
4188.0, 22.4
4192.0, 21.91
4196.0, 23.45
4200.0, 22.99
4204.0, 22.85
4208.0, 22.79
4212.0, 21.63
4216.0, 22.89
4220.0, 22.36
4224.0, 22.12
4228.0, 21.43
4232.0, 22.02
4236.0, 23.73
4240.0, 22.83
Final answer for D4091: 3.3 angstrom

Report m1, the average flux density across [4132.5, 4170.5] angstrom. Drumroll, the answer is 22.6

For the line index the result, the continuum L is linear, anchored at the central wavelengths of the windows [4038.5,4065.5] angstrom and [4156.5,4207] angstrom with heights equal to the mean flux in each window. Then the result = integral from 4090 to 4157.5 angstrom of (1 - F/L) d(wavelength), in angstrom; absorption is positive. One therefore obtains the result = 3.7 angstrom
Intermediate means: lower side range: 23.4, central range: 21.7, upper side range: 22.6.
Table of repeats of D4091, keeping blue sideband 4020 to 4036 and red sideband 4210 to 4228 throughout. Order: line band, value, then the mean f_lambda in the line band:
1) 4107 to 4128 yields 0.5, 22.5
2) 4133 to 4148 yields 0.2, 22.5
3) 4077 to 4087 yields 0.3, 22.7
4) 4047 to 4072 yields 0.3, 23.2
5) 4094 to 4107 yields 2.9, 18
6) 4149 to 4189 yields 0.0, 22.6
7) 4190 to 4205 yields -0.3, 22.8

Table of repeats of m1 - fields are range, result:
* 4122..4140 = 22.8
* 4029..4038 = 23.8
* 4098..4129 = 20.8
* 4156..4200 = 22.6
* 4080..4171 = 22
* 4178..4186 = 23.2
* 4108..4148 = 22.6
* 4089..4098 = 22.1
